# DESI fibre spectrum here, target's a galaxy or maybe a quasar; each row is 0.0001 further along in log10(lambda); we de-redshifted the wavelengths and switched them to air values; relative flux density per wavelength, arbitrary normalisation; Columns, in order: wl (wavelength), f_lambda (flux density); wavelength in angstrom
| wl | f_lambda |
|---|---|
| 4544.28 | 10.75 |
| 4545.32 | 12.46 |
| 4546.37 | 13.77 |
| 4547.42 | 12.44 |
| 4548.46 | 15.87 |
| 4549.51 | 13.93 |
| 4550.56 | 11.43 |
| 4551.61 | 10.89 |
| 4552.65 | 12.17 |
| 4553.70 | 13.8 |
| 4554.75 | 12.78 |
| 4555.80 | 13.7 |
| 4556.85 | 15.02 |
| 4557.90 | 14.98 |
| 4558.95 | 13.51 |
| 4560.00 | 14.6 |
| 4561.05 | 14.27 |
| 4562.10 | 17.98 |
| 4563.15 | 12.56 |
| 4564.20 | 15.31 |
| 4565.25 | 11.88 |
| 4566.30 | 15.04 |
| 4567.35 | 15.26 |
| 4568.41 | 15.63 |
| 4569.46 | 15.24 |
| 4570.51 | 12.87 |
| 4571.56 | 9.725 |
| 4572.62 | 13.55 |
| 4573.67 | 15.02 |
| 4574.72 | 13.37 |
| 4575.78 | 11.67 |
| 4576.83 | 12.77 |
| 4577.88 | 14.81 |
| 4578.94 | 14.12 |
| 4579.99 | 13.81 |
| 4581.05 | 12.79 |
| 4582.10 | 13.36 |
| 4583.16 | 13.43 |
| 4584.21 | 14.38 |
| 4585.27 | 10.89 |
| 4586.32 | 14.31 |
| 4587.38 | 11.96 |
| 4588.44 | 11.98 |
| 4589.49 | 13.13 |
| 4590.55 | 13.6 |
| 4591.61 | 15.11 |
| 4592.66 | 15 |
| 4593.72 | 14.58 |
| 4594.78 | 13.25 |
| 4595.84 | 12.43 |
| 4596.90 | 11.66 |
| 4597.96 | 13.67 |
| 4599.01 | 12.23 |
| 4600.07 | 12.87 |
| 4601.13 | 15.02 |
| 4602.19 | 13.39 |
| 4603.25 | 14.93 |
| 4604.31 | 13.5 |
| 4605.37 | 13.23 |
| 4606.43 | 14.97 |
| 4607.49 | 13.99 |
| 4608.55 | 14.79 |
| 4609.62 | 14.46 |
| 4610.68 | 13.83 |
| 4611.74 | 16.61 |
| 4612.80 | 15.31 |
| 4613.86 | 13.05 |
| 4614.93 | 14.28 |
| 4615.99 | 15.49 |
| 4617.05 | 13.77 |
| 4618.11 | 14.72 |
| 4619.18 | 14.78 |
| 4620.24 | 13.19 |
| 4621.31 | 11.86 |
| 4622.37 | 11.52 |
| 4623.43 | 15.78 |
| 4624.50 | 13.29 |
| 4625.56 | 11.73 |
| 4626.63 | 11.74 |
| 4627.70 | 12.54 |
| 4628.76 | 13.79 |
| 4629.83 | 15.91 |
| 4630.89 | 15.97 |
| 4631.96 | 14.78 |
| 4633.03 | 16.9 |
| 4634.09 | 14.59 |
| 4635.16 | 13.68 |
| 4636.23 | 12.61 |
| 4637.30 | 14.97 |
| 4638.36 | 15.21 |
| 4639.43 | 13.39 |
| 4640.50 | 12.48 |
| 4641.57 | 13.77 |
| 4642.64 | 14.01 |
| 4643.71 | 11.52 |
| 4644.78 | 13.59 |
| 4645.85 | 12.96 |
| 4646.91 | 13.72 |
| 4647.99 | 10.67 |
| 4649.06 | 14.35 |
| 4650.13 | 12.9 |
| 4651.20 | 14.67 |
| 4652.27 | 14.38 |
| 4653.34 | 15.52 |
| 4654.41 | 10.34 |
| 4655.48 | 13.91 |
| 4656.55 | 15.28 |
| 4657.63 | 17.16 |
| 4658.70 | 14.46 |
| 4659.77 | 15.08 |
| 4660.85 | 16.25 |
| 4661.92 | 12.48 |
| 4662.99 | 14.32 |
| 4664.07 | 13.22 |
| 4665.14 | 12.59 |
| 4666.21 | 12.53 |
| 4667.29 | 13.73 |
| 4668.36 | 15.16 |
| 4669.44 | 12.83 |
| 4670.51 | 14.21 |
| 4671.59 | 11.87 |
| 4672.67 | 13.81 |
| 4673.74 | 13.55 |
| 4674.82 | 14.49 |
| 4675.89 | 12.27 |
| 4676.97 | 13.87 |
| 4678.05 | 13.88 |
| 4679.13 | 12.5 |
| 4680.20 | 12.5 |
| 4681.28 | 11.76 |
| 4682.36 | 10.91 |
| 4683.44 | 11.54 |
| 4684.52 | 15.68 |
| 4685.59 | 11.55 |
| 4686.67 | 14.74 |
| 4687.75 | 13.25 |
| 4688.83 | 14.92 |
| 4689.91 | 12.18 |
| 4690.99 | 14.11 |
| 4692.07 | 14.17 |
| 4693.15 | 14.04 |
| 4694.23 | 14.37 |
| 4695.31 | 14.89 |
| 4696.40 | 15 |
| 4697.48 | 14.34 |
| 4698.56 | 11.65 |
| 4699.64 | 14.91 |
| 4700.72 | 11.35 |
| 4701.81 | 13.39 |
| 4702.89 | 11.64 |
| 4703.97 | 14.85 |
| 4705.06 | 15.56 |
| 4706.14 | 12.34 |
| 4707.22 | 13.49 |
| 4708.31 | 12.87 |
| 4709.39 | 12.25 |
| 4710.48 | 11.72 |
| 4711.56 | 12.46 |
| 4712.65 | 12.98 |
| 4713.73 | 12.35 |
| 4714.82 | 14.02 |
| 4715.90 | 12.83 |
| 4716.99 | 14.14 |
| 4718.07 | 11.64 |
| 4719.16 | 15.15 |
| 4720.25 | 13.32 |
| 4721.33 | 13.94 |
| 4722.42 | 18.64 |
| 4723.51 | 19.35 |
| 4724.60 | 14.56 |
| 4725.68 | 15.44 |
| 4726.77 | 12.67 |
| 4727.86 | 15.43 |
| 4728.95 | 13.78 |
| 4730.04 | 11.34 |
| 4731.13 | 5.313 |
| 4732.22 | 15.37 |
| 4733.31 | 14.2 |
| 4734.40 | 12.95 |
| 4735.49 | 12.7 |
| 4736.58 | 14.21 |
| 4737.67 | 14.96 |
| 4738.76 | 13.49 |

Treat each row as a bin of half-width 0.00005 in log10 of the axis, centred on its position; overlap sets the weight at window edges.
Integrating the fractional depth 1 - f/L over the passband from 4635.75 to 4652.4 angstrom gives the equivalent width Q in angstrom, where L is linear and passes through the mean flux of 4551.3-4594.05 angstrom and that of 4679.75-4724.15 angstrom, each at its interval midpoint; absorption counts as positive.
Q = 0.2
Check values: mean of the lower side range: 13.7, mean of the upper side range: 13.6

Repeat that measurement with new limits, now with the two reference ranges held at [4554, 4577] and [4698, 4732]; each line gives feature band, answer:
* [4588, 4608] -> 0.32 angstrom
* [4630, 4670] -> -0.91 angstrom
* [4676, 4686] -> 0.63 angstrom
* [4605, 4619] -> -0.74 angstrom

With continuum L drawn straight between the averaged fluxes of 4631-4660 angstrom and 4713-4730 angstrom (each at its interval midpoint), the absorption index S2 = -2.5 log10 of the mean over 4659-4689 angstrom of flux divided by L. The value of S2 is 0.06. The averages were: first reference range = 14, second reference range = 14.4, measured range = 13.4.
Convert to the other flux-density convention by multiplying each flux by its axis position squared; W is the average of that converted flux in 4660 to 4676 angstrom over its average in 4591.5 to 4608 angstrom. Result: 1.0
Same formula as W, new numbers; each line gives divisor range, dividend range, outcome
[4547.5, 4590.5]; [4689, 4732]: 1.06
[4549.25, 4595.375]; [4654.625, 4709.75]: 1.05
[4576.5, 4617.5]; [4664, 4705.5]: 1.01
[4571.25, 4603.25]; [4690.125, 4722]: 1.06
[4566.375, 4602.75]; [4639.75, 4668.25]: 1.05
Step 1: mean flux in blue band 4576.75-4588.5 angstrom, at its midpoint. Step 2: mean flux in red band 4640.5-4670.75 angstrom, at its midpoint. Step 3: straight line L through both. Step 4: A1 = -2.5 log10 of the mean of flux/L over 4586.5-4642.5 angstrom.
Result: -0.03 mag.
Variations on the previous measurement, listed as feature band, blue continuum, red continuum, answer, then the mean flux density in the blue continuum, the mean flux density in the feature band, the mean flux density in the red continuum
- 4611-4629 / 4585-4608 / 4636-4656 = -0.02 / 13.5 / 13.7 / 13.4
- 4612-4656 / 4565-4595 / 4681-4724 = -0.01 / 13.6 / 13.8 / 13.6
